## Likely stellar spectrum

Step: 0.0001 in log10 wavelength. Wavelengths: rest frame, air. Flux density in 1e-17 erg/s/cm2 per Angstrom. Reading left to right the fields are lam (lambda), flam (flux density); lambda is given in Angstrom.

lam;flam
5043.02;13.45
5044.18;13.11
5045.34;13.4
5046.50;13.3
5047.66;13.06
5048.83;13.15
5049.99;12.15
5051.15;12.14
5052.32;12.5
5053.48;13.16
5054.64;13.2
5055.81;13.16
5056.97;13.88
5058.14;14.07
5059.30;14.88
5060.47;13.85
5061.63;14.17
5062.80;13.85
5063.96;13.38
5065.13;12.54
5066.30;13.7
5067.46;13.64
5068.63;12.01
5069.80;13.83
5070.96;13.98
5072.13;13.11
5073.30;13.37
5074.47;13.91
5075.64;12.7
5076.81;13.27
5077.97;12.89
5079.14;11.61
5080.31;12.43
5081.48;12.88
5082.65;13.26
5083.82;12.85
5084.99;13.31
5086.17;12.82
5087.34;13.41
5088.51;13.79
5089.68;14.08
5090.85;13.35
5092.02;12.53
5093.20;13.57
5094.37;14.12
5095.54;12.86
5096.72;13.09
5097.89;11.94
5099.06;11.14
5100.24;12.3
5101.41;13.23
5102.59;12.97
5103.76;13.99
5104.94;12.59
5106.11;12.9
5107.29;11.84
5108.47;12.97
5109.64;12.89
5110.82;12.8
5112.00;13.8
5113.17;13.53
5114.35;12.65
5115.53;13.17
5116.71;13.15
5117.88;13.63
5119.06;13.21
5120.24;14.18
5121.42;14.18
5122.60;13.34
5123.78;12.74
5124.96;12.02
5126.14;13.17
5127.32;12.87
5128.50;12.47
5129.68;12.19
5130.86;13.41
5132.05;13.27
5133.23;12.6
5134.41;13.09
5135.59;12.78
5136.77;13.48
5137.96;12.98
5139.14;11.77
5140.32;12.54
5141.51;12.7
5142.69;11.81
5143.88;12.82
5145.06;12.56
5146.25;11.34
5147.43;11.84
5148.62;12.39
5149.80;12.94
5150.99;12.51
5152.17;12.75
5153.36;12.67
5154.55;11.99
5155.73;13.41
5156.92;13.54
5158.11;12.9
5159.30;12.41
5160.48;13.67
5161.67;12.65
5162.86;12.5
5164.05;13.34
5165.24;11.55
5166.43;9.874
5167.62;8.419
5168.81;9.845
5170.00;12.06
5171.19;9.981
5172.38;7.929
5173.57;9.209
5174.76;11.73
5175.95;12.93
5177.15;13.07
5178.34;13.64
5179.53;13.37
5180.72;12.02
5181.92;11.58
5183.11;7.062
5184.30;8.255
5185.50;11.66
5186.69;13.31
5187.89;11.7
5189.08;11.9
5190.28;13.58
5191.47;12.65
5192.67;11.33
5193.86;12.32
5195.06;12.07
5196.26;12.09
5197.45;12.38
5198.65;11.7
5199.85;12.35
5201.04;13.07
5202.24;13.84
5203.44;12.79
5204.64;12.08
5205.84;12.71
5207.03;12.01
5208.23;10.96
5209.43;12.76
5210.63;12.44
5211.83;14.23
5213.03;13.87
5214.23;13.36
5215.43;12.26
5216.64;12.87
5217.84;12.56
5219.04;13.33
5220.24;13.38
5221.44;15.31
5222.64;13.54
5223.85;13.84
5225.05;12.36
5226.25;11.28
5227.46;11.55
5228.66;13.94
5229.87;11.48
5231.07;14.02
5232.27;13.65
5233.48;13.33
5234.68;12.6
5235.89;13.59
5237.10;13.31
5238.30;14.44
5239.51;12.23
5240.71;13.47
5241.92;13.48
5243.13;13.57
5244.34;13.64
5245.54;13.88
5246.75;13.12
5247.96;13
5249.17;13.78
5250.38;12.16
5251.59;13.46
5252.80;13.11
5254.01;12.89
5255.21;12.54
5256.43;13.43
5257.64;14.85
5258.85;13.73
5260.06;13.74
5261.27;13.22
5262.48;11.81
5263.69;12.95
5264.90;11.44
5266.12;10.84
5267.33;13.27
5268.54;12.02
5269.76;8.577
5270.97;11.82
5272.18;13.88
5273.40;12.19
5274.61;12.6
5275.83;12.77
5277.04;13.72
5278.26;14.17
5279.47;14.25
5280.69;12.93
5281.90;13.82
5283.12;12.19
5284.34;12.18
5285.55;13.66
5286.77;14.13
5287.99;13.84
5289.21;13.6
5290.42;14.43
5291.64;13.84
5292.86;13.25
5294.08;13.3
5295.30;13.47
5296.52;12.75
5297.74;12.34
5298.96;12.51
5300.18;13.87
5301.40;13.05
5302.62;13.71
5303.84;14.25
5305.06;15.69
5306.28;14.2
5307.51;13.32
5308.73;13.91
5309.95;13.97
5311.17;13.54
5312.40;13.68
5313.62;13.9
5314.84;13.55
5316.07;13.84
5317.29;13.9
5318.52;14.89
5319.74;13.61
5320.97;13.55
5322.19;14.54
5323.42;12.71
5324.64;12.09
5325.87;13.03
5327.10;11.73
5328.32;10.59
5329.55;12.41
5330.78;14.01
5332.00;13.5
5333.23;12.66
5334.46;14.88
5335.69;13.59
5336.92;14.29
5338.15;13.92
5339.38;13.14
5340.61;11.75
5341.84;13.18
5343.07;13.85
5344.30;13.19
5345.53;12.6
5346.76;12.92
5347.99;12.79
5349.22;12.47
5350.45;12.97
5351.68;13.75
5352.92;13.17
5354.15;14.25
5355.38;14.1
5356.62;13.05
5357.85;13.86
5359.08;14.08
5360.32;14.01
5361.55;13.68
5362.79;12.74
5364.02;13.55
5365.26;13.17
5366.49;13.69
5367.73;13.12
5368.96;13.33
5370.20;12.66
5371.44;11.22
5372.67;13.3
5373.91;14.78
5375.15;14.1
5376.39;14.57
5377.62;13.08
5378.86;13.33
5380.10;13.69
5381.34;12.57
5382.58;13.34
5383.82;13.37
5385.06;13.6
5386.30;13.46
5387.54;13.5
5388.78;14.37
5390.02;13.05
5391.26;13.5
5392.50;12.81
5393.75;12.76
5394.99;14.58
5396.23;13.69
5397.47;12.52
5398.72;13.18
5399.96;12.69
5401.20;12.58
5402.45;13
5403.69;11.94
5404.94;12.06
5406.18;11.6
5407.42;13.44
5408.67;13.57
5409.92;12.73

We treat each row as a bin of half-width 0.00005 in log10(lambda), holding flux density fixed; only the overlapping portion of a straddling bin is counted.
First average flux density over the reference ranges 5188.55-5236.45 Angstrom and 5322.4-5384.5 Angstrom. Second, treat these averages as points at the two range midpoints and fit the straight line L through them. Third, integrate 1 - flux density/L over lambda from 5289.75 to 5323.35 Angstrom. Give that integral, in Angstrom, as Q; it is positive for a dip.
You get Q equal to -1.6 Angstrom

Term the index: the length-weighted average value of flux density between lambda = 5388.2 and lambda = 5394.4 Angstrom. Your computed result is 13.3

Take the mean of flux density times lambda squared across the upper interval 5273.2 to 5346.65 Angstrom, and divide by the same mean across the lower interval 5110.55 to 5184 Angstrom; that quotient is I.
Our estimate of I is 1.16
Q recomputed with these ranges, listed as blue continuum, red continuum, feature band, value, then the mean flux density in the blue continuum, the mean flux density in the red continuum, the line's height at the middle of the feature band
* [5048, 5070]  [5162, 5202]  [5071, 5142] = -2.1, 13.3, 11.6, 12.6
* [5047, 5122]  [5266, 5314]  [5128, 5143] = 0.5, 13.2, 13.3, 13.2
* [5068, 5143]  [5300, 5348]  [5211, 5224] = -0.2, 13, 13.4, 13.2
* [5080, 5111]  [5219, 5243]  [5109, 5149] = 0.5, 13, 13.2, 13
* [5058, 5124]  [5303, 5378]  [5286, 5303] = 0.0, 13.2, 13.4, 13.4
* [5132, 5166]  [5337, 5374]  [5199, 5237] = -0.3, 12.6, 13.3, 12.8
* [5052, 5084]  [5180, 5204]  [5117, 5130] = -0.5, 13.3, 11.9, 12.7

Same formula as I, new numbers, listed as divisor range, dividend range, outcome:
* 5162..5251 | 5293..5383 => 1.14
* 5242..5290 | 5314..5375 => 1.05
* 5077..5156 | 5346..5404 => 1.14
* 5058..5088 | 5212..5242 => 1.05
